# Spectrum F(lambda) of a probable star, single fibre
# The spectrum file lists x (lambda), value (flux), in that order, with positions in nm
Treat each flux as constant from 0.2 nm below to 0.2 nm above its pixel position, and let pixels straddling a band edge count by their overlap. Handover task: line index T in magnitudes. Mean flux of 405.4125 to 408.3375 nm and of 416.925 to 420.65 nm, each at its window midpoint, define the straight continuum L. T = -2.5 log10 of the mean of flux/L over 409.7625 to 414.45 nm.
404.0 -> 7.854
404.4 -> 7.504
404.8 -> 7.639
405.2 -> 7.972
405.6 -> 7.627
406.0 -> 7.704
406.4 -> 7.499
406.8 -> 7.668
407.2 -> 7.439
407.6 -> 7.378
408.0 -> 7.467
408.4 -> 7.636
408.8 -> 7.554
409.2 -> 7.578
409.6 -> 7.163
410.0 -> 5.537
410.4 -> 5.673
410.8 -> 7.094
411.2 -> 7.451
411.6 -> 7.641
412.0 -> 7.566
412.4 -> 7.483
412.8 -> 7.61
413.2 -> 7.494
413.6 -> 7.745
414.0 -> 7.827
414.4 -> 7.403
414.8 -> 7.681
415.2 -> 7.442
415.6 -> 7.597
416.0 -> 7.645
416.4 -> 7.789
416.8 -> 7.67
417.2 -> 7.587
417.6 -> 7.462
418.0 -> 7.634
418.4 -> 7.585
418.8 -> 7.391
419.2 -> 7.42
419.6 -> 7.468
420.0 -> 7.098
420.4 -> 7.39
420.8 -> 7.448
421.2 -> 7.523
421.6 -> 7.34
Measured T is 0.04 mag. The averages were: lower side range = 7.54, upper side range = 7.45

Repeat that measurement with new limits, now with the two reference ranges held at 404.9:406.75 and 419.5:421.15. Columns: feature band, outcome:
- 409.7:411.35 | 0.18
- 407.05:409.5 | 0.02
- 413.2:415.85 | -0.02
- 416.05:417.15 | -0.04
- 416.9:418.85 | -0.02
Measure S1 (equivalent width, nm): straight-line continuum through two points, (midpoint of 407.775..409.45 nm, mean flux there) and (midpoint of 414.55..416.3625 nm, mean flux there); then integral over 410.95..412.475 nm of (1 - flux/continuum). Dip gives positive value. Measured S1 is 0.01 nm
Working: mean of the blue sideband 7.54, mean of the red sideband 7.6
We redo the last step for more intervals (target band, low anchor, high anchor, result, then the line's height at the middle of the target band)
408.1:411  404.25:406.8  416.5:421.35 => 0.27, 7.61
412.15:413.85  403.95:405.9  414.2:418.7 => 0.01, 7.62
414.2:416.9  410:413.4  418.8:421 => -0.13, 7.25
